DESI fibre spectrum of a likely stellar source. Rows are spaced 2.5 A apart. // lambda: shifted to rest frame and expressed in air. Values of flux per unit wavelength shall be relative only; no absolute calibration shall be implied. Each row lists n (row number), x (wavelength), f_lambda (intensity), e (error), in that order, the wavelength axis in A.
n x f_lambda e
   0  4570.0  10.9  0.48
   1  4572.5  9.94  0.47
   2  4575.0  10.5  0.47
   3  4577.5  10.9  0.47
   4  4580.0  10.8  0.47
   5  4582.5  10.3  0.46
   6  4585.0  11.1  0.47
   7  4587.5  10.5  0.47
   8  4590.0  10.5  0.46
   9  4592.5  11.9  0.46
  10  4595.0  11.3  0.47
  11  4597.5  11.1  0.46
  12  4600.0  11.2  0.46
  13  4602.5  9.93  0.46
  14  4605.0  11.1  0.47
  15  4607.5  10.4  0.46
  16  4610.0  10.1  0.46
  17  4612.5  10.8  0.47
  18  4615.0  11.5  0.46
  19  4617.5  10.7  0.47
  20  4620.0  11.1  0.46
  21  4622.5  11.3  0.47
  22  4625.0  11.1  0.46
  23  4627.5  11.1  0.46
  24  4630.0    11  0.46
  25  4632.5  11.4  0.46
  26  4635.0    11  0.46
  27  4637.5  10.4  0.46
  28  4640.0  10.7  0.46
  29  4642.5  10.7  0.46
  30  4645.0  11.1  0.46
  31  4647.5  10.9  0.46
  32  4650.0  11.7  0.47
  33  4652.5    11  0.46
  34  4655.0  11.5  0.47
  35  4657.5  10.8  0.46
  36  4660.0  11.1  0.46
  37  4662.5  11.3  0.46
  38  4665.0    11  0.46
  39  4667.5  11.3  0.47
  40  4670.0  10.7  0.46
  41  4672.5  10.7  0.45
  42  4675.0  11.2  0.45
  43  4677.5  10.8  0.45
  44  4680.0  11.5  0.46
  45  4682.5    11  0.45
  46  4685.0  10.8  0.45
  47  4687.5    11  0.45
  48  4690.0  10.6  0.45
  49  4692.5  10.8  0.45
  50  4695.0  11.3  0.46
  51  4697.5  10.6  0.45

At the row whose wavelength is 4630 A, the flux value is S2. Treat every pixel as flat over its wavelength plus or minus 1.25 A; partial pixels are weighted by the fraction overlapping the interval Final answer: 11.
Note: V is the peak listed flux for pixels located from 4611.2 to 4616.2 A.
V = 11.5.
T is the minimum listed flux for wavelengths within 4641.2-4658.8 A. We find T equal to 10.7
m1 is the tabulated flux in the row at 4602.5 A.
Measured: 9.93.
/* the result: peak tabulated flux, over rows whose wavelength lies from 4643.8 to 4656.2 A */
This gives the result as 11.7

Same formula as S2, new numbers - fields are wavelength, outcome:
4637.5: 10.4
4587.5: 10.5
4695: 11.3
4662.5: 11.3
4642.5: 10.7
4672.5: 10.7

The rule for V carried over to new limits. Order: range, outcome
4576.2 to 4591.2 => 11.1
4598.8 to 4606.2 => 11.2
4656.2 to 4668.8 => 11.3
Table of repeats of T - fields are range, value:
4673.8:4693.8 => 10.6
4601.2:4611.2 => 9.93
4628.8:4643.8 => 10.4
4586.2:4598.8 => 10.5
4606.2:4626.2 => 10.1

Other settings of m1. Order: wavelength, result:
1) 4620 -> 11.1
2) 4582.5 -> 10.3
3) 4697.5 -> 10.6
